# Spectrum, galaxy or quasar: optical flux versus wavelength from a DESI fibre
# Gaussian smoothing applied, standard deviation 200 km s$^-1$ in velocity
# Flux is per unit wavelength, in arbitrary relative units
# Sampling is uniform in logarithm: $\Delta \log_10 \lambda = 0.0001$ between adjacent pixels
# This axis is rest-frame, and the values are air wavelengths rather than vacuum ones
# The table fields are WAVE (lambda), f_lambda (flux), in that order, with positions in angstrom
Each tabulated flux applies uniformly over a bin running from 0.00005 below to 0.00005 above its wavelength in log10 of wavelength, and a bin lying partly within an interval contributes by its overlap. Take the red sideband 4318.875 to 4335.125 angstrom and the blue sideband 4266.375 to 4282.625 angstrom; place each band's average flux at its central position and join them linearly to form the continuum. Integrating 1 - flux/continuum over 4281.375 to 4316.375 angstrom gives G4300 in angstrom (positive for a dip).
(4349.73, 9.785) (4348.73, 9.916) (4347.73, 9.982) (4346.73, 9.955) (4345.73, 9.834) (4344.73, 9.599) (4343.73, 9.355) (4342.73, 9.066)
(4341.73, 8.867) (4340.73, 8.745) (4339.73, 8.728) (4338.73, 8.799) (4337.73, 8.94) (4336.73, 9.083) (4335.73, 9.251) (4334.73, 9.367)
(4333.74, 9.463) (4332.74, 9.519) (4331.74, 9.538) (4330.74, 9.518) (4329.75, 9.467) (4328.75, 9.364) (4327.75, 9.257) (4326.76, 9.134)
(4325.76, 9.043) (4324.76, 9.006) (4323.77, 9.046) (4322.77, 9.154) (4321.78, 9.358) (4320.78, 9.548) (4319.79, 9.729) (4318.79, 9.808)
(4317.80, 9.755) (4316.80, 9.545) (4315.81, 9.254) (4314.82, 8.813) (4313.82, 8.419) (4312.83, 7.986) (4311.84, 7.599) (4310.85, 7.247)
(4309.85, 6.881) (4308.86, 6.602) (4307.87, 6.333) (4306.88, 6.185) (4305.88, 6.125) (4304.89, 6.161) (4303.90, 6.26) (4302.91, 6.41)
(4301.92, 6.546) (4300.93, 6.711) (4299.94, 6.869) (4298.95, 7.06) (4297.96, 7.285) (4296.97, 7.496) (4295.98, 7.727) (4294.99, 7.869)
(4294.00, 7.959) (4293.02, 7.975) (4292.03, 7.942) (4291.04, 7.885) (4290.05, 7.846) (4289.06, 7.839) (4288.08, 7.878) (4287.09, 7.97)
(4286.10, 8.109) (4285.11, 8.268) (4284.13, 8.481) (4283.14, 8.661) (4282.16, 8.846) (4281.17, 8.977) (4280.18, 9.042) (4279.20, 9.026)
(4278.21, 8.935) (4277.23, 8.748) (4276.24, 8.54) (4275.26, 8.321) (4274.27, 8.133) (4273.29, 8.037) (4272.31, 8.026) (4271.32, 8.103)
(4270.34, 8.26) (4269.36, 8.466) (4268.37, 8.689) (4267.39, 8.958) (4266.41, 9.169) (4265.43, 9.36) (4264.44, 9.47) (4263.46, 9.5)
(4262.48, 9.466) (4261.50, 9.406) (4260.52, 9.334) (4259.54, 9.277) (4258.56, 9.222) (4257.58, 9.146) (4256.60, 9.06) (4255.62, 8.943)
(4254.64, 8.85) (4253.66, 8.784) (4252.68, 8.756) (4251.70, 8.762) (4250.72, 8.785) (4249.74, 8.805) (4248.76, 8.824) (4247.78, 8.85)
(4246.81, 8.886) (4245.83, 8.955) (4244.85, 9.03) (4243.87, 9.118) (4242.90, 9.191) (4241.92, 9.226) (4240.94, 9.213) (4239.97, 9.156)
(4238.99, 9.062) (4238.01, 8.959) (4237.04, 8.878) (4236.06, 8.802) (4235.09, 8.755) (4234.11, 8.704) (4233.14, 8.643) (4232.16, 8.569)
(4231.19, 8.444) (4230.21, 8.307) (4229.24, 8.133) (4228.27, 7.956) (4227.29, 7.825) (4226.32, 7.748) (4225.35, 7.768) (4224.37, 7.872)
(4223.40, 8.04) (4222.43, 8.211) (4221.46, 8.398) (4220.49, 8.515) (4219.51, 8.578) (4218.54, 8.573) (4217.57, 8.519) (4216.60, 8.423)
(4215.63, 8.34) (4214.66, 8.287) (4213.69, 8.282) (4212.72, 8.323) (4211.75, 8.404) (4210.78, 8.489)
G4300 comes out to 5.5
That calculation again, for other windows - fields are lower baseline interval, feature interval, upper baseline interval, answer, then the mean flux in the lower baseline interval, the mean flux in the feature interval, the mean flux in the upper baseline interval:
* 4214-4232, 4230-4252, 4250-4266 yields -0.47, 8.23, 8.87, 9.13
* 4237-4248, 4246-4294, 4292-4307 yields -3.60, 9.06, 8.67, 7.03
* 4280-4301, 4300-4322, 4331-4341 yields 1.98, 7.95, 7.75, 9.16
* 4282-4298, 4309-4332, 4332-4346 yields -0.50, 8.01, 8.94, 9.18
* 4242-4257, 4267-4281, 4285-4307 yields -0.80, 8.91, 8.53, 7.32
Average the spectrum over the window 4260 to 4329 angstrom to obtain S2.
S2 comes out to 8.27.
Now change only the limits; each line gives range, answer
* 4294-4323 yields 7.74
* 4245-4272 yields 8.96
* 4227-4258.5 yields 8.8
